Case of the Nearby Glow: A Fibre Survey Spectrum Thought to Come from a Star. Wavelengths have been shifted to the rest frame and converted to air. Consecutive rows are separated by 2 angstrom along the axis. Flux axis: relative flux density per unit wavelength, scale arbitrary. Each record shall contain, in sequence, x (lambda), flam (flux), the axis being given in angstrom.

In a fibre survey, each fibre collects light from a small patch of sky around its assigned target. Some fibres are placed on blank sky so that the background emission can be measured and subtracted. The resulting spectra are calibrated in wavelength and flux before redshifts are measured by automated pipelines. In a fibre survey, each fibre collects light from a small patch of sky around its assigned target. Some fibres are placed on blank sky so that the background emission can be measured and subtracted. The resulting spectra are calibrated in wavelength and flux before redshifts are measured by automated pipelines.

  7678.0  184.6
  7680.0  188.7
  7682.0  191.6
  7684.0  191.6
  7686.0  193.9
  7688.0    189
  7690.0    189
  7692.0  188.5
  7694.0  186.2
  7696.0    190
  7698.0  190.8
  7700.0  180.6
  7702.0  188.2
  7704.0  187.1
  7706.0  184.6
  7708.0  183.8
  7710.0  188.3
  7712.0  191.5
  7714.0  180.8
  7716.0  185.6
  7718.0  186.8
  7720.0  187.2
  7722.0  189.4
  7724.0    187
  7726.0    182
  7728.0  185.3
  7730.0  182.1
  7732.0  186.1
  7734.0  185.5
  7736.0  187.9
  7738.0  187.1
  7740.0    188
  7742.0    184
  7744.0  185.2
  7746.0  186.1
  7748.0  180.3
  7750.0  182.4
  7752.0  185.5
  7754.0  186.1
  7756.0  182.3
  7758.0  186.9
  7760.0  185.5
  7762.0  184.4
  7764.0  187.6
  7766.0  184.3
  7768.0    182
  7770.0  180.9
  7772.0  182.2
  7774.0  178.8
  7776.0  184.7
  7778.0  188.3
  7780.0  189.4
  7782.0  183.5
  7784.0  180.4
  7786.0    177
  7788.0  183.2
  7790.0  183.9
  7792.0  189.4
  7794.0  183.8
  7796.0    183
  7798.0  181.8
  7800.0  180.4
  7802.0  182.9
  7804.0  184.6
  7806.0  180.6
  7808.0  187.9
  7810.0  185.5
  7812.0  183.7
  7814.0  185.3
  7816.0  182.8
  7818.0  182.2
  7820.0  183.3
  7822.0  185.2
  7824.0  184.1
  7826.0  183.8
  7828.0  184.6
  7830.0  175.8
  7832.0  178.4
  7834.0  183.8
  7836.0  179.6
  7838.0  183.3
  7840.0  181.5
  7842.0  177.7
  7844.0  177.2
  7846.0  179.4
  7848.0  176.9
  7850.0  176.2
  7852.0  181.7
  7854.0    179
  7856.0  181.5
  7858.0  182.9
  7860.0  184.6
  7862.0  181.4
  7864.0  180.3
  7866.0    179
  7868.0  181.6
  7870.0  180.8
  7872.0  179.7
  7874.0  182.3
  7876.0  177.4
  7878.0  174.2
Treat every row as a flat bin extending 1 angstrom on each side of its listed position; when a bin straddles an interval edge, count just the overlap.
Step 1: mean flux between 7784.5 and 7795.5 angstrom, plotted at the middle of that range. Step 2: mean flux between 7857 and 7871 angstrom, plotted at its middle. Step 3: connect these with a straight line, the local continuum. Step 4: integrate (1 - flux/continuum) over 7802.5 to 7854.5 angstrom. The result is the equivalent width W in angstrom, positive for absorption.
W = 0.2 angstrom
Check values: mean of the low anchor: 183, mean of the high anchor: 182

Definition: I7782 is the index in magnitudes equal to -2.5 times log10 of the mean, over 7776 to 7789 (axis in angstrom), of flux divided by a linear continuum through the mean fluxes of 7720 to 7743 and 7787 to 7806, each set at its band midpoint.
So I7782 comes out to 0.00 mag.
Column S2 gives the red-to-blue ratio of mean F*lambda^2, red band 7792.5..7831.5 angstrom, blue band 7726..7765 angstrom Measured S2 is 1.0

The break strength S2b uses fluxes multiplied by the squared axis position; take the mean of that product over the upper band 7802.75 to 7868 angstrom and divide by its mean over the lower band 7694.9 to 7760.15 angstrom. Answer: 1.01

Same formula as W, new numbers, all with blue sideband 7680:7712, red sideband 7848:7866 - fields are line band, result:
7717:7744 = 0.1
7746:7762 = 0.1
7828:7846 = 0.2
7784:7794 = 0.0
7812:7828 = -0.1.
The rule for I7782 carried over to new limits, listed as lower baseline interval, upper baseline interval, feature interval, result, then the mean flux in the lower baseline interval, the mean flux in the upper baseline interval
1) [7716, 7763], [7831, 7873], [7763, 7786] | 0.002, 185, 180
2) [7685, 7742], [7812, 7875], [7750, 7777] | 0.005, 187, 181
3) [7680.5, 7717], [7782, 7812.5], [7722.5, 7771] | 0.005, 188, 183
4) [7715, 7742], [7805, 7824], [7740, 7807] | 0.008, 186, 184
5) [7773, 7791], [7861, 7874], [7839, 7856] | 0.014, 183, 181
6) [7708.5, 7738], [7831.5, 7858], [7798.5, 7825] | -0.013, 186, 180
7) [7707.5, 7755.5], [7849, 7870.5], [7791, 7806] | -0.002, 186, 181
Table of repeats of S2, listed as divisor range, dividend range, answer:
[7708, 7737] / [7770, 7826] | 1.01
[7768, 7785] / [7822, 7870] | 1.00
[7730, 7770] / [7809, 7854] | 1.00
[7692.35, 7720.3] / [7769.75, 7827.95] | 1.01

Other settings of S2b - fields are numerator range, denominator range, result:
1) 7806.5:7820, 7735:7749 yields 1.01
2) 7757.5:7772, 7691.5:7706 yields 1.00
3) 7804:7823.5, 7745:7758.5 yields 1.02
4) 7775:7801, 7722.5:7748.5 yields 1.01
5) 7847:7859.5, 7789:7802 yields 0.99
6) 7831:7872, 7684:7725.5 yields 1.00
